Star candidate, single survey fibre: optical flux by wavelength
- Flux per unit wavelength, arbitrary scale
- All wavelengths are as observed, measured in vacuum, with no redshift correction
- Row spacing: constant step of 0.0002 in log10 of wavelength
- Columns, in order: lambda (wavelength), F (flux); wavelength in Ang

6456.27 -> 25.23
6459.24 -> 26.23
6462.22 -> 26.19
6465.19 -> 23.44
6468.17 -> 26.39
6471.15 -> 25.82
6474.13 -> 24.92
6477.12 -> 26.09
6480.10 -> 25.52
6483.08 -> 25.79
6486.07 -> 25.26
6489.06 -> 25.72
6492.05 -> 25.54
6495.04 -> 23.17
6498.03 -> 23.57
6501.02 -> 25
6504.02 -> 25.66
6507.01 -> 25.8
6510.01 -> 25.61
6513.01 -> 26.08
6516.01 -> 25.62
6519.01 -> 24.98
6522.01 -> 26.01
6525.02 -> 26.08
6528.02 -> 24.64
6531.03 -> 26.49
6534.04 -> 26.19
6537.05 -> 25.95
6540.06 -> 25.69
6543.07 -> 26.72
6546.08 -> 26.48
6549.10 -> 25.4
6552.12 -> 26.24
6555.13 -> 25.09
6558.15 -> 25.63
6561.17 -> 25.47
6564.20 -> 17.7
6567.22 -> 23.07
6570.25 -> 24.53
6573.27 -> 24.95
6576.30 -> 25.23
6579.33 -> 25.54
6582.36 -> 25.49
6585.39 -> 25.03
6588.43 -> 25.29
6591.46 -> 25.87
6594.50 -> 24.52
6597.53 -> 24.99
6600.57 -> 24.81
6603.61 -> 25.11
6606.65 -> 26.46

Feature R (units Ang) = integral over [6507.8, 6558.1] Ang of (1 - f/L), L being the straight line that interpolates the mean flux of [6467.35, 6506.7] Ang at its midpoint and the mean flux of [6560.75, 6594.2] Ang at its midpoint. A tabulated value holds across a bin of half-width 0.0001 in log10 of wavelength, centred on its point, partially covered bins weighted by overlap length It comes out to -2.1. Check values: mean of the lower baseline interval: 25.3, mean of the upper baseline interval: 24.3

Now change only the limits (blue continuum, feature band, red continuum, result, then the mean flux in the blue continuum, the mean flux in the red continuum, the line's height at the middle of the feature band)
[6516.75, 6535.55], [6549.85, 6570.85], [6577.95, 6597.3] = 1.2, 25.7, 25.3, 25.5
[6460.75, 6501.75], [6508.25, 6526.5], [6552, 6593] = -0.6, 25.2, 24.6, 24.9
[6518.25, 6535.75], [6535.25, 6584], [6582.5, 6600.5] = 1.0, 25.8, 25.1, 25.4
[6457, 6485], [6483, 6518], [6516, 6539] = 0.6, 25.6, 25.8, 25.7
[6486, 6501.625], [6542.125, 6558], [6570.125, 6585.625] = -0.6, 24.6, 25.2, 25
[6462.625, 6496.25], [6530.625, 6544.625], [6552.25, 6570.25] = -1.2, 25.3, 23.7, 24.2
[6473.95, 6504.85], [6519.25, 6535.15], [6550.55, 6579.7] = -0.7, 25.1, 24.3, 24.7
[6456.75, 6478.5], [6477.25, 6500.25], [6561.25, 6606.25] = 0.3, 25.6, 24.5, 25.4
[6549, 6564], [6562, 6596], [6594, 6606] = 0.9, 24.9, 25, 25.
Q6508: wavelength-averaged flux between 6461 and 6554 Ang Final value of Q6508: 25.5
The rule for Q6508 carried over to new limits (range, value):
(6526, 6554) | 26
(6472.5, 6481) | 25.5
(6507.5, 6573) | 25.2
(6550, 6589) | 24.6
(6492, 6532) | 25.3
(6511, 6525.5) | 25.7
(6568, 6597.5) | 25.1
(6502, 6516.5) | 25.7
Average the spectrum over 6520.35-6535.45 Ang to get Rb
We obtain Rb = 25.9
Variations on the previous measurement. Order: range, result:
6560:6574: 23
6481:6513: 25.2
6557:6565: 23.3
